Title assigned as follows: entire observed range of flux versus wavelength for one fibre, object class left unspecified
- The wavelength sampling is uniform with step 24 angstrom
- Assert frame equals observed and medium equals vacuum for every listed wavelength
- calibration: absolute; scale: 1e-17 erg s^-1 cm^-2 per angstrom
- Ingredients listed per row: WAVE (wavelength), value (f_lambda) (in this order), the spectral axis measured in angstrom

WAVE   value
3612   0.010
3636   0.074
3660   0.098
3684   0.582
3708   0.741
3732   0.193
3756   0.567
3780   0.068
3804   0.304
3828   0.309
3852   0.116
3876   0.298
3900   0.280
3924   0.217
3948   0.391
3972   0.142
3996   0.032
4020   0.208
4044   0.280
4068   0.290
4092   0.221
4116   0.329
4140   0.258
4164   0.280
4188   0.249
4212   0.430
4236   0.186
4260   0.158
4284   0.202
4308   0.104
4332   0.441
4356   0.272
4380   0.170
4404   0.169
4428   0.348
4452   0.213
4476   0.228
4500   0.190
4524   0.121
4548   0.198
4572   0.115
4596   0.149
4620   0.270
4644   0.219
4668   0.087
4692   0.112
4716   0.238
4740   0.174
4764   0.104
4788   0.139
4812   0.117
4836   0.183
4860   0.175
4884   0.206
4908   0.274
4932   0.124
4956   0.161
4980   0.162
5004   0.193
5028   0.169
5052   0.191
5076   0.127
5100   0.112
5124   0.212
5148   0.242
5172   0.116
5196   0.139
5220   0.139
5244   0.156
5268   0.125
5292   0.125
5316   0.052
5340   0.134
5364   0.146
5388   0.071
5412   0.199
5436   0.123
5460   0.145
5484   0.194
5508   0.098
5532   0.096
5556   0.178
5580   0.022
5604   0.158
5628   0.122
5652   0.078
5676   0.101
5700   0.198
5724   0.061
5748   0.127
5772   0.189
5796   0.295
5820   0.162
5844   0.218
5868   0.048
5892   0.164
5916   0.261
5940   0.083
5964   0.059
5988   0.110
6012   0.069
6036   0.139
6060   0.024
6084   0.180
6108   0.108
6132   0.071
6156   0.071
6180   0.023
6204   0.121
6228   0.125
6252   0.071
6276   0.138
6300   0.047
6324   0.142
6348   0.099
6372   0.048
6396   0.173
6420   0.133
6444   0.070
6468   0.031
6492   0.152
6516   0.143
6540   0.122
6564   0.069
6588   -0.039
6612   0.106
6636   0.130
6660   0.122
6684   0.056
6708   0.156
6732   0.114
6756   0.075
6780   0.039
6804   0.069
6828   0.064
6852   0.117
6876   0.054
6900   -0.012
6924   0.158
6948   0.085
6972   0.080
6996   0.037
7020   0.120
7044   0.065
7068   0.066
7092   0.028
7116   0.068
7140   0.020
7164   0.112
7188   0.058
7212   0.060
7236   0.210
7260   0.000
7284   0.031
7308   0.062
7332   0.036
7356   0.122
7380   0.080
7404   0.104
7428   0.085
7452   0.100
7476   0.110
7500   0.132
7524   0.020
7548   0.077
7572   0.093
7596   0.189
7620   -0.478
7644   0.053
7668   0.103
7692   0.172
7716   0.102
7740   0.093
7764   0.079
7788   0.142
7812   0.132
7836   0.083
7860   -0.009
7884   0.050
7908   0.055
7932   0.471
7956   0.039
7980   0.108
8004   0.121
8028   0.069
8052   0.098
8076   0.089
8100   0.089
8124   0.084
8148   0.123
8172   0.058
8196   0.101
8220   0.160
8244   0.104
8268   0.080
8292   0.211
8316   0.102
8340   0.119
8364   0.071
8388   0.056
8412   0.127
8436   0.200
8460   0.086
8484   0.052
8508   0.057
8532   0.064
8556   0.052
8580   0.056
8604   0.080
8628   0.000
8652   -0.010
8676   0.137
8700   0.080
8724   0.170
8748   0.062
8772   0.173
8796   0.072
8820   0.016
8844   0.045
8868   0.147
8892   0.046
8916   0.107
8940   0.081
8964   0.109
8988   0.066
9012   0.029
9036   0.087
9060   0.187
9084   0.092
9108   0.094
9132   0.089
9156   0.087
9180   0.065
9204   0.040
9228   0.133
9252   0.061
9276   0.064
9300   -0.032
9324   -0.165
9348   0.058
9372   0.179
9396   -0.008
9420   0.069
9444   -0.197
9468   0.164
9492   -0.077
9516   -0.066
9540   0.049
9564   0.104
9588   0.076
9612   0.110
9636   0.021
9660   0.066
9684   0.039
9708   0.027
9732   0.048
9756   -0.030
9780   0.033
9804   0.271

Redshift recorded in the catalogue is 1.13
